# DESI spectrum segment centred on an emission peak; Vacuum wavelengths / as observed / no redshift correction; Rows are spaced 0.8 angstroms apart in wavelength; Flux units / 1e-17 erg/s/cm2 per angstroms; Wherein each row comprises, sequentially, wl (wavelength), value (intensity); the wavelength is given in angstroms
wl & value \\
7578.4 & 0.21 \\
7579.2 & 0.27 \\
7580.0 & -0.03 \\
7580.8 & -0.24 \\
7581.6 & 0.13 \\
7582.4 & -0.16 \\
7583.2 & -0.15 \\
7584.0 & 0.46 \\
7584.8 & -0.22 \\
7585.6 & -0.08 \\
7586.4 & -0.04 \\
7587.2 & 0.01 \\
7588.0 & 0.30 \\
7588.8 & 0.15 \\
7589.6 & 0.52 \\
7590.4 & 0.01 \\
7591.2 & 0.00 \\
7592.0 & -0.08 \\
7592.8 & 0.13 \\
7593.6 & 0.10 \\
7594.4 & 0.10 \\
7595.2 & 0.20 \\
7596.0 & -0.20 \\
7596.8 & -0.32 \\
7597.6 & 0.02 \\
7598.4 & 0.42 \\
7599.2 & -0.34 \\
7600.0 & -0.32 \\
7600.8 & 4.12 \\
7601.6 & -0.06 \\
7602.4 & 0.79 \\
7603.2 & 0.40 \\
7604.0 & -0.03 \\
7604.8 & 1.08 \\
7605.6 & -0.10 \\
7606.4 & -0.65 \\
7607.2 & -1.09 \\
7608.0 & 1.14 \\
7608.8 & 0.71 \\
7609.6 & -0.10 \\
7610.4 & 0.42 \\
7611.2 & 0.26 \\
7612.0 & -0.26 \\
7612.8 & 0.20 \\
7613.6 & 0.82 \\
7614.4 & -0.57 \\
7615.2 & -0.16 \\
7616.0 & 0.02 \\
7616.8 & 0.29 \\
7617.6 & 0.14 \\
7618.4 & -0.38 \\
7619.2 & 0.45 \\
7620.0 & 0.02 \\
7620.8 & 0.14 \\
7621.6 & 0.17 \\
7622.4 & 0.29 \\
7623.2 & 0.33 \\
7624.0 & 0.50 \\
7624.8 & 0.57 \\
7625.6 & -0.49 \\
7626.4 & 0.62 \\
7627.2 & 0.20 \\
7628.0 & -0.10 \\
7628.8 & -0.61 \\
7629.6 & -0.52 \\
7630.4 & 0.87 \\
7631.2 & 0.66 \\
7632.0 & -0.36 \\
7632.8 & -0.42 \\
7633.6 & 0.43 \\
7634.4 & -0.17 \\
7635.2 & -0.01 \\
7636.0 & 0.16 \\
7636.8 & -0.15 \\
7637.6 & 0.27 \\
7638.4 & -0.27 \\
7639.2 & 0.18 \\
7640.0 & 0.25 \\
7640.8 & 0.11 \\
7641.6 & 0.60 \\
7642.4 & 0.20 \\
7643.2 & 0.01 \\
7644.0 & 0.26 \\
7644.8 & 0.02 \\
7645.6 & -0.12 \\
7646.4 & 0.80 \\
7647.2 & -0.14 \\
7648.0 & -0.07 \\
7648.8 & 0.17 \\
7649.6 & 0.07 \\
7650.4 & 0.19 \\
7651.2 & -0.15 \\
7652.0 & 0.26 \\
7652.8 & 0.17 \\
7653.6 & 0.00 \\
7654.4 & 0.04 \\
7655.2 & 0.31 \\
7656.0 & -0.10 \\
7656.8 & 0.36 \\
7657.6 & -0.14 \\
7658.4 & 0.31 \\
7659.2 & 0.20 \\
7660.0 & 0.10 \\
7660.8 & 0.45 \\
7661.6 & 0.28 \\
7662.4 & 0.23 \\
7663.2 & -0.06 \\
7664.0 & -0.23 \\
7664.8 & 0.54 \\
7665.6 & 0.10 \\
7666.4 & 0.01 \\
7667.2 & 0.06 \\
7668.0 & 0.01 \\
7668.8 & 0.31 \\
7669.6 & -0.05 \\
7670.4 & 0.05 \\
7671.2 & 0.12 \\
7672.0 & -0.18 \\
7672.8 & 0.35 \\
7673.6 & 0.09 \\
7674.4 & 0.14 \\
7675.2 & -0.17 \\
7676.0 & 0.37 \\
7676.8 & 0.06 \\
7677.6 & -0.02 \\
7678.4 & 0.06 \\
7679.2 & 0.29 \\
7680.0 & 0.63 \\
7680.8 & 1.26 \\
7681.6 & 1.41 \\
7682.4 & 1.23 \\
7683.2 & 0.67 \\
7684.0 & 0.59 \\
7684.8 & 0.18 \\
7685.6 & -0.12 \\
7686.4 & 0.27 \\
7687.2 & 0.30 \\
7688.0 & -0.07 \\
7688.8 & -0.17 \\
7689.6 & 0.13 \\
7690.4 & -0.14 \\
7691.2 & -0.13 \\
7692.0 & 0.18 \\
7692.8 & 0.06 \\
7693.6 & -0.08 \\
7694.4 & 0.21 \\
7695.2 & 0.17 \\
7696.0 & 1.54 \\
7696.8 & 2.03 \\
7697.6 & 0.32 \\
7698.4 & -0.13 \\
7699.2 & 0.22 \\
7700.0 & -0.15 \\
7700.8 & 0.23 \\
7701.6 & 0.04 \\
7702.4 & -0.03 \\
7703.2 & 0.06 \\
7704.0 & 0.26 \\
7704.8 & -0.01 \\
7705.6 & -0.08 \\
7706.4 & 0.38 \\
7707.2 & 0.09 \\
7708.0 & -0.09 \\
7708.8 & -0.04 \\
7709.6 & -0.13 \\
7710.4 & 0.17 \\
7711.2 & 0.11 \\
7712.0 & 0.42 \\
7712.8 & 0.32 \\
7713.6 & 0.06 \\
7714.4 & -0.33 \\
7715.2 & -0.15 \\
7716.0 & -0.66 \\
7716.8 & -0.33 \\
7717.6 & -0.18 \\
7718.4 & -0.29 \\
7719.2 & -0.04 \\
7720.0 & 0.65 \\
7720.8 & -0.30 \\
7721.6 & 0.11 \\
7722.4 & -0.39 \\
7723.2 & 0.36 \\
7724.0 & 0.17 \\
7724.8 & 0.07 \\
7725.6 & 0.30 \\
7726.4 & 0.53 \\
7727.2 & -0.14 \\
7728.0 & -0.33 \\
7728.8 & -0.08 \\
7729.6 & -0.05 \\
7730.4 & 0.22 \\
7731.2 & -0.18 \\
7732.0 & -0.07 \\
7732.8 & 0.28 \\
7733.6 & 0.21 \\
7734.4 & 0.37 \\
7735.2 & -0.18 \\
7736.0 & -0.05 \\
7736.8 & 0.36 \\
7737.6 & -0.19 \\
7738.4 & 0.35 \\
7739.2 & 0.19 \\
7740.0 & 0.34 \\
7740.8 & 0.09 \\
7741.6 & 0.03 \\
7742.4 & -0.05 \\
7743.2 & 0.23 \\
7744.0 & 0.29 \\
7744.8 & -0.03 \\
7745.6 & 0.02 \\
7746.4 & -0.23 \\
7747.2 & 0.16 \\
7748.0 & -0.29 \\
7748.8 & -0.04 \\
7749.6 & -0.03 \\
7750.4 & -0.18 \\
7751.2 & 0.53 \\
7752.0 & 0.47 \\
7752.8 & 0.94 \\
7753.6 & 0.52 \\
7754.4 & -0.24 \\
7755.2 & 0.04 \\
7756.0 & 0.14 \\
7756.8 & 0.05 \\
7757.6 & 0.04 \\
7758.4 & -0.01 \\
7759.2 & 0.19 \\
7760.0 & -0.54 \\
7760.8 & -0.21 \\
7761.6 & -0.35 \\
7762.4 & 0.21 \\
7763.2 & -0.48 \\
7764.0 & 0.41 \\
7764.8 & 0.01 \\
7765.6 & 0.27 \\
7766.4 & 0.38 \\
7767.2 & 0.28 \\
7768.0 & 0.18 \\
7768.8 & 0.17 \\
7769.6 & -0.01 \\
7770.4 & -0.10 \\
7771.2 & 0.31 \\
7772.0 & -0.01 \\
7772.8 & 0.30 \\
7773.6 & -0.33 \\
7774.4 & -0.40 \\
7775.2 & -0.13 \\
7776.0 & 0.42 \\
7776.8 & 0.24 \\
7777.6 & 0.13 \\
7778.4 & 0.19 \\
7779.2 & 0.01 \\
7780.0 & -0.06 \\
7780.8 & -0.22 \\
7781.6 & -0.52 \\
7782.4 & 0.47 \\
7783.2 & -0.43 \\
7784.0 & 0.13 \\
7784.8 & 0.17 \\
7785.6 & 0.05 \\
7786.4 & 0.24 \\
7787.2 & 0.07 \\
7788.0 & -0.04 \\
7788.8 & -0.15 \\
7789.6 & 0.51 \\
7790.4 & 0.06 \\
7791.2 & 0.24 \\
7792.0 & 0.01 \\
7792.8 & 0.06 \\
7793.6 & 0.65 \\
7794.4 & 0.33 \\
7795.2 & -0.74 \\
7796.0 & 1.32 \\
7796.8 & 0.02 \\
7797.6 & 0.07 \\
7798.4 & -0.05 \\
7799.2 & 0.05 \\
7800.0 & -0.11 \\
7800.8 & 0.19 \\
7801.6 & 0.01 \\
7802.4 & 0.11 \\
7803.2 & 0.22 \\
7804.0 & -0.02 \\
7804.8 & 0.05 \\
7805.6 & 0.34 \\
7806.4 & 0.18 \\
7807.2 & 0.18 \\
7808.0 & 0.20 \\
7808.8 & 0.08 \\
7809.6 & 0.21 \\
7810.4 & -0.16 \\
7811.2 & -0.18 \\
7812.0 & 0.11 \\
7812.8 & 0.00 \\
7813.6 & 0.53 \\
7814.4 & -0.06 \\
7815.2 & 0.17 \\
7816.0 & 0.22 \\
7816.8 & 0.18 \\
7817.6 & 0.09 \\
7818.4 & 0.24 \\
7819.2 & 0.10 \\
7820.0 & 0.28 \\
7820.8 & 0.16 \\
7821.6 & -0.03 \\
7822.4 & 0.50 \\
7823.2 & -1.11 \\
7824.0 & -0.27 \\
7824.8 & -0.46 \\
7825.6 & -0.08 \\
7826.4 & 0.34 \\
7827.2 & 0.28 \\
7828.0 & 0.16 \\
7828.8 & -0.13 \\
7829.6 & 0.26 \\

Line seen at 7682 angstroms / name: H-beta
